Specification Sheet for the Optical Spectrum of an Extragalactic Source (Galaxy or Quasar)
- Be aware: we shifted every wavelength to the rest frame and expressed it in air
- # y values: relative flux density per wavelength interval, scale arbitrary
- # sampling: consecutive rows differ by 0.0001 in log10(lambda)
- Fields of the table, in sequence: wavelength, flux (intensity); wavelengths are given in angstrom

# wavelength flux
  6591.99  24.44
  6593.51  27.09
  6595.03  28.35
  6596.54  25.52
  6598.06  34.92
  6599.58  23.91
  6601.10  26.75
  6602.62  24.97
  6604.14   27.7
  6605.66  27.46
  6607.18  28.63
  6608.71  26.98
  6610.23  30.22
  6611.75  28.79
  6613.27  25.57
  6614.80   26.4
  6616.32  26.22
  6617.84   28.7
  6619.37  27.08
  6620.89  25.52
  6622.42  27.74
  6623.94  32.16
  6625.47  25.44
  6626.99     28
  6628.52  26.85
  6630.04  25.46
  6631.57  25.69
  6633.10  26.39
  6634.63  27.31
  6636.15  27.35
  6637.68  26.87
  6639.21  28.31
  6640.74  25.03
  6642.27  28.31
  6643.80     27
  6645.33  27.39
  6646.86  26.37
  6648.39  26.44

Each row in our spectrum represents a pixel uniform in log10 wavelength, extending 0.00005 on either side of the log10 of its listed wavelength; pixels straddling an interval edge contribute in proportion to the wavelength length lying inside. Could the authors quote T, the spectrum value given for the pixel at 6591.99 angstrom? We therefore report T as 24.44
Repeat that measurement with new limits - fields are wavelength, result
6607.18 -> 28.63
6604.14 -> 27.7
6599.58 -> 23.91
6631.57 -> 25.69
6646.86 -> 26.37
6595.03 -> 28.35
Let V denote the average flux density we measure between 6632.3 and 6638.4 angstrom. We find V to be 27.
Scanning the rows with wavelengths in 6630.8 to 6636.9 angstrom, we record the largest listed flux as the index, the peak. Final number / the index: 27.35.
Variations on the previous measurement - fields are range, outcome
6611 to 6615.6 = 28.79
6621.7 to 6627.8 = 32.16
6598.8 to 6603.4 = 26.75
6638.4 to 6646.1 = 28.31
